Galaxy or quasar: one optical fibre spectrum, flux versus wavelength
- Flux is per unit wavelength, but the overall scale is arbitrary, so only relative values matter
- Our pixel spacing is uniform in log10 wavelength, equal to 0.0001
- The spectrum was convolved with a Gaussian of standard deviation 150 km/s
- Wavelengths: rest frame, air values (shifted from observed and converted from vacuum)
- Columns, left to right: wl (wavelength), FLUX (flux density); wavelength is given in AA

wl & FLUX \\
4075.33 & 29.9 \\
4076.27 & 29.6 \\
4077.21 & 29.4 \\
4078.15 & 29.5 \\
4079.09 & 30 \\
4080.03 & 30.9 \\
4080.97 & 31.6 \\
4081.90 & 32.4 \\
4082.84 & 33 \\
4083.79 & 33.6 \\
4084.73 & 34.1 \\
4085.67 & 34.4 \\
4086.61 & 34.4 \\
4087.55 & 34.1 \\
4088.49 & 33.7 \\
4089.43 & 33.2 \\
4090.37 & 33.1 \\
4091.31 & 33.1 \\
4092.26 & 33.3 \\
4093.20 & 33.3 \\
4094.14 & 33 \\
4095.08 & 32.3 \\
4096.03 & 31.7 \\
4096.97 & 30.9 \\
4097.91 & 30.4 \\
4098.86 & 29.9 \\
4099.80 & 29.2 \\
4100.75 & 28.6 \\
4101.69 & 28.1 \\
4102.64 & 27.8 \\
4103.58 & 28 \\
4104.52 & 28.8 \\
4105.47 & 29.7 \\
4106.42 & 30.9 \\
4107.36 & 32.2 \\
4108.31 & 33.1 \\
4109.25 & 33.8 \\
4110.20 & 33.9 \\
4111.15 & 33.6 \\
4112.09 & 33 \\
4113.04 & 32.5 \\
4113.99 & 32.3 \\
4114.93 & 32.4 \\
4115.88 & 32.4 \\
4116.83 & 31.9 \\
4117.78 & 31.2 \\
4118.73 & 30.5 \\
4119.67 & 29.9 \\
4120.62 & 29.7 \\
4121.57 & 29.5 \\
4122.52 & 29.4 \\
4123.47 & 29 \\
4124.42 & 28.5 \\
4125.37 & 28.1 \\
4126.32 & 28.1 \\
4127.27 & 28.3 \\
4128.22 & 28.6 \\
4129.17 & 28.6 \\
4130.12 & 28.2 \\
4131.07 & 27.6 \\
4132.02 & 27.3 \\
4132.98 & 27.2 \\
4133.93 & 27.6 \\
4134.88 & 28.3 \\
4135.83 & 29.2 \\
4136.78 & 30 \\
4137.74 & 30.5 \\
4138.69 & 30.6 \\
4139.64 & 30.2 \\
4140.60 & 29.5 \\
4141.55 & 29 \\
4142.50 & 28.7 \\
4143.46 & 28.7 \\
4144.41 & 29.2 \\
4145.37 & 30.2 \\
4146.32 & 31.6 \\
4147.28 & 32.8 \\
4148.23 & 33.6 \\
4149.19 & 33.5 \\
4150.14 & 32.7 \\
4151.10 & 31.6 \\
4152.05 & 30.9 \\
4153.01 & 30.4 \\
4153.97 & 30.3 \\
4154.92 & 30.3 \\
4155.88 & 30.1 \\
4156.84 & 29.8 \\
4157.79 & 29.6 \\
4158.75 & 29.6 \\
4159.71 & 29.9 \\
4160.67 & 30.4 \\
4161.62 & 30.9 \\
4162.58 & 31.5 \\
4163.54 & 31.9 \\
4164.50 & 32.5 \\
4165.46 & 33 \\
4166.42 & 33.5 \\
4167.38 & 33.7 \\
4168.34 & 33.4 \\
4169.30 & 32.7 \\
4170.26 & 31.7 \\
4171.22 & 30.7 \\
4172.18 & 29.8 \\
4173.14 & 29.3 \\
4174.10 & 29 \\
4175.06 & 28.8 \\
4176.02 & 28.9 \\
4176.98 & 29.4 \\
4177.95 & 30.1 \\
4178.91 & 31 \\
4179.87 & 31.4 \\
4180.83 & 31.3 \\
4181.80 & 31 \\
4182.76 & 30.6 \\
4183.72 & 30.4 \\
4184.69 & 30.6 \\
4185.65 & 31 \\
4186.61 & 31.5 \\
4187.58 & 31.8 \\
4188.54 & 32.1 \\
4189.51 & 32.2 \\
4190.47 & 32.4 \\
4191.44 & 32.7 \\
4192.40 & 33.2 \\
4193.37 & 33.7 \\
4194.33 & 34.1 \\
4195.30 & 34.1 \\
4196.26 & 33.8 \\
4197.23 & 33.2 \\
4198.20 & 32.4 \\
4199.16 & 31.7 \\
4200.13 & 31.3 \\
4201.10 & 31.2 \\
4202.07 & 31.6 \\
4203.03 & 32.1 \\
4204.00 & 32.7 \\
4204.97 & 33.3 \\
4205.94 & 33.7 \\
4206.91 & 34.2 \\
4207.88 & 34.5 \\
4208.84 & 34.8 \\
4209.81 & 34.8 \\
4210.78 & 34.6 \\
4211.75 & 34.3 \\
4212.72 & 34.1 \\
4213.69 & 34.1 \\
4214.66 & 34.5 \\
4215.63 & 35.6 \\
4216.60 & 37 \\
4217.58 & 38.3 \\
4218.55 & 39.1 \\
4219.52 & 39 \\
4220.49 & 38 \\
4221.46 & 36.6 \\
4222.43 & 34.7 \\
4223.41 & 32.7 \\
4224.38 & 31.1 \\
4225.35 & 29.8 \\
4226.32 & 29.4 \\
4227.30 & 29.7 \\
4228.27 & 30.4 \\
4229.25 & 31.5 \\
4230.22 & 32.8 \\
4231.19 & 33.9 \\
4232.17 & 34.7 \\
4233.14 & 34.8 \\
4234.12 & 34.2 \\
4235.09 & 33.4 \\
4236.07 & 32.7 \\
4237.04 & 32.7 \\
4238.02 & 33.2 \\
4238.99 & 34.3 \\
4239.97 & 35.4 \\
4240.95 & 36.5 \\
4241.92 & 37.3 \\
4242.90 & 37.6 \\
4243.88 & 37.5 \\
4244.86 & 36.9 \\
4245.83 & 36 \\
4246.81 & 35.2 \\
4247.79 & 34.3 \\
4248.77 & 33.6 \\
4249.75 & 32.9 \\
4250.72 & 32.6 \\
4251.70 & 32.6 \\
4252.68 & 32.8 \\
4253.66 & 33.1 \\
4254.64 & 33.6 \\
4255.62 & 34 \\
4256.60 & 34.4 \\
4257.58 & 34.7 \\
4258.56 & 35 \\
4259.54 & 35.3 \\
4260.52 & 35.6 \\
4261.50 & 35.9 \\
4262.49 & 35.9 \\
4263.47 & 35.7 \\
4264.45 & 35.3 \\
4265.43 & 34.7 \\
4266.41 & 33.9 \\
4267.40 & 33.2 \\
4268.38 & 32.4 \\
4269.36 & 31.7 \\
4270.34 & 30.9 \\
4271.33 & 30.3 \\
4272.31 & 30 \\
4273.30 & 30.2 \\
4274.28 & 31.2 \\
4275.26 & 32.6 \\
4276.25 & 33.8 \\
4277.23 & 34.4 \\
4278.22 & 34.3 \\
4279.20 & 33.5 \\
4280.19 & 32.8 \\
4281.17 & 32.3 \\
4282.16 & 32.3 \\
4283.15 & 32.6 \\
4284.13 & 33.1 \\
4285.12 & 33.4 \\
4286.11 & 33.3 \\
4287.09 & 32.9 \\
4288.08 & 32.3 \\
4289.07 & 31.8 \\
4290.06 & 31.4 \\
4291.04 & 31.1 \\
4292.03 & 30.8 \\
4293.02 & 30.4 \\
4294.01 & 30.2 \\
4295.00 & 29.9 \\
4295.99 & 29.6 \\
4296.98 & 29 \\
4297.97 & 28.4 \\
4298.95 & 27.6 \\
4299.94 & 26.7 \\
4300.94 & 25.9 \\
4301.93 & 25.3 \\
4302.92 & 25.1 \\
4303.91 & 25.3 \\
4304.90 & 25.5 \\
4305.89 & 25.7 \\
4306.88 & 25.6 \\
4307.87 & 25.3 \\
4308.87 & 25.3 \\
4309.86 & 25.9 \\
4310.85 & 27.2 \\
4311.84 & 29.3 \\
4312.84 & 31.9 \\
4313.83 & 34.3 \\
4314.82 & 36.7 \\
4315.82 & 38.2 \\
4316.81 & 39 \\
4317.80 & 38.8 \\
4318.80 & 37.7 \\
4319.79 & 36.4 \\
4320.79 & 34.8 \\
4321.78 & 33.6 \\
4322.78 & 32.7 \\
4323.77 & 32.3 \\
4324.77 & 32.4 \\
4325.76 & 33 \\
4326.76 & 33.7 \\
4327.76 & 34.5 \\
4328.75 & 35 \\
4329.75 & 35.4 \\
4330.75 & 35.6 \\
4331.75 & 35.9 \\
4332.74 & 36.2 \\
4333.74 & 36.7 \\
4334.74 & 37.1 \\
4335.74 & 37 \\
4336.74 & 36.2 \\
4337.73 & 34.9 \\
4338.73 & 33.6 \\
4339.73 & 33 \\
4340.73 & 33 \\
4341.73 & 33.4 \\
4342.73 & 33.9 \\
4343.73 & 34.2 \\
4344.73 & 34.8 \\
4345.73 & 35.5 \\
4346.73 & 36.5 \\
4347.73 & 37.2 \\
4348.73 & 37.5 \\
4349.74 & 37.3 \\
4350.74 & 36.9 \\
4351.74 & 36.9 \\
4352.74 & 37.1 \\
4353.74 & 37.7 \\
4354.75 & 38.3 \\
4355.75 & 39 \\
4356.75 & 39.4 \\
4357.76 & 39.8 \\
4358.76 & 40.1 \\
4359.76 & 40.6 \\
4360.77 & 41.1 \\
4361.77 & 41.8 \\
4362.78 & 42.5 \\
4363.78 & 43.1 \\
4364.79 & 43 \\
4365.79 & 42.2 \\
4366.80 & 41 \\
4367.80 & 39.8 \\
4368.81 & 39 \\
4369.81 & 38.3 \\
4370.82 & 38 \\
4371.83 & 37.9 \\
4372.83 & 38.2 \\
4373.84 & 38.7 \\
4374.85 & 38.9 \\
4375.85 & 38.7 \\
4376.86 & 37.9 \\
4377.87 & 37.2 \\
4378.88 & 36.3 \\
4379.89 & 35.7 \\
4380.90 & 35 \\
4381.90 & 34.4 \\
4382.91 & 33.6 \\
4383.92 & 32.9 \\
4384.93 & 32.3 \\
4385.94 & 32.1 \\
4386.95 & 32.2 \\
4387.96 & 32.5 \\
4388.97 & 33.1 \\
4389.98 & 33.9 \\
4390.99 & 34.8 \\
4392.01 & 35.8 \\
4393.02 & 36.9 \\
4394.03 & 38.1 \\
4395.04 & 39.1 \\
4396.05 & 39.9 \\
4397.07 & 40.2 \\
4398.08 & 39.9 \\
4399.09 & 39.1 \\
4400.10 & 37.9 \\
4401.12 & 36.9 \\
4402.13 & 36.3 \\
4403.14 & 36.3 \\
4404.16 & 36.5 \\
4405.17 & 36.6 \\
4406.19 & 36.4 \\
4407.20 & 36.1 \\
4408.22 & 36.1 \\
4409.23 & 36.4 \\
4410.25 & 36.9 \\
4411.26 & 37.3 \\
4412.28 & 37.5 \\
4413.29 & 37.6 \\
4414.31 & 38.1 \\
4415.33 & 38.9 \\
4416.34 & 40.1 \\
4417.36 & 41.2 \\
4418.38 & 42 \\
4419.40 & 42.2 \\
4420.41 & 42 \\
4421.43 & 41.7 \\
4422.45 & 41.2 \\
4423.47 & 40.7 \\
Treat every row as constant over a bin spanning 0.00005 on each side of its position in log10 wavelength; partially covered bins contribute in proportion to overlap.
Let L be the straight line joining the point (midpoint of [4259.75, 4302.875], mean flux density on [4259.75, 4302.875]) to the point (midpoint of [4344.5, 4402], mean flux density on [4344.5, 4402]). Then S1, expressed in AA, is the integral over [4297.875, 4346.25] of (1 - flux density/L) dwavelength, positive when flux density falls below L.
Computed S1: 2.8 AA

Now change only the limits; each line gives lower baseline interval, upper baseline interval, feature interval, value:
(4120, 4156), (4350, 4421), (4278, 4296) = 1.3 AA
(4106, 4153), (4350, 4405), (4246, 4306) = 4.7 AA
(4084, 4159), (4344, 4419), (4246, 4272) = 0.4 AA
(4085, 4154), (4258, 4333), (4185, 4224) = -3.1 AA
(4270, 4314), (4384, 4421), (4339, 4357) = -1.3 AA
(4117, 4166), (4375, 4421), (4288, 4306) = 3.0 AA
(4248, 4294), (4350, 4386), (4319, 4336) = 0.6 AA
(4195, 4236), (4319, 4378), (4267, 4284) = 1.4 AA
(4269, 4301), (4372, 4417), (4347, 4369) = -3.0 AA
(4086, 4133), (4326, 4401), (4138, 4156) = 0.6 AA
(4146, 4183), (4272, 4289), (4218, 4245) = -1.9 AA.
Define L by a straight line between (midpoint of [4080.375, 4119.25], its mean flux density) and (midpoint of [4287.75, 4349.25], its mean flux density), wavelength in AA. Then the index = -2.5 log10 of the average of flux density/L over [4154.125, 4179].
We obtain 0.04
